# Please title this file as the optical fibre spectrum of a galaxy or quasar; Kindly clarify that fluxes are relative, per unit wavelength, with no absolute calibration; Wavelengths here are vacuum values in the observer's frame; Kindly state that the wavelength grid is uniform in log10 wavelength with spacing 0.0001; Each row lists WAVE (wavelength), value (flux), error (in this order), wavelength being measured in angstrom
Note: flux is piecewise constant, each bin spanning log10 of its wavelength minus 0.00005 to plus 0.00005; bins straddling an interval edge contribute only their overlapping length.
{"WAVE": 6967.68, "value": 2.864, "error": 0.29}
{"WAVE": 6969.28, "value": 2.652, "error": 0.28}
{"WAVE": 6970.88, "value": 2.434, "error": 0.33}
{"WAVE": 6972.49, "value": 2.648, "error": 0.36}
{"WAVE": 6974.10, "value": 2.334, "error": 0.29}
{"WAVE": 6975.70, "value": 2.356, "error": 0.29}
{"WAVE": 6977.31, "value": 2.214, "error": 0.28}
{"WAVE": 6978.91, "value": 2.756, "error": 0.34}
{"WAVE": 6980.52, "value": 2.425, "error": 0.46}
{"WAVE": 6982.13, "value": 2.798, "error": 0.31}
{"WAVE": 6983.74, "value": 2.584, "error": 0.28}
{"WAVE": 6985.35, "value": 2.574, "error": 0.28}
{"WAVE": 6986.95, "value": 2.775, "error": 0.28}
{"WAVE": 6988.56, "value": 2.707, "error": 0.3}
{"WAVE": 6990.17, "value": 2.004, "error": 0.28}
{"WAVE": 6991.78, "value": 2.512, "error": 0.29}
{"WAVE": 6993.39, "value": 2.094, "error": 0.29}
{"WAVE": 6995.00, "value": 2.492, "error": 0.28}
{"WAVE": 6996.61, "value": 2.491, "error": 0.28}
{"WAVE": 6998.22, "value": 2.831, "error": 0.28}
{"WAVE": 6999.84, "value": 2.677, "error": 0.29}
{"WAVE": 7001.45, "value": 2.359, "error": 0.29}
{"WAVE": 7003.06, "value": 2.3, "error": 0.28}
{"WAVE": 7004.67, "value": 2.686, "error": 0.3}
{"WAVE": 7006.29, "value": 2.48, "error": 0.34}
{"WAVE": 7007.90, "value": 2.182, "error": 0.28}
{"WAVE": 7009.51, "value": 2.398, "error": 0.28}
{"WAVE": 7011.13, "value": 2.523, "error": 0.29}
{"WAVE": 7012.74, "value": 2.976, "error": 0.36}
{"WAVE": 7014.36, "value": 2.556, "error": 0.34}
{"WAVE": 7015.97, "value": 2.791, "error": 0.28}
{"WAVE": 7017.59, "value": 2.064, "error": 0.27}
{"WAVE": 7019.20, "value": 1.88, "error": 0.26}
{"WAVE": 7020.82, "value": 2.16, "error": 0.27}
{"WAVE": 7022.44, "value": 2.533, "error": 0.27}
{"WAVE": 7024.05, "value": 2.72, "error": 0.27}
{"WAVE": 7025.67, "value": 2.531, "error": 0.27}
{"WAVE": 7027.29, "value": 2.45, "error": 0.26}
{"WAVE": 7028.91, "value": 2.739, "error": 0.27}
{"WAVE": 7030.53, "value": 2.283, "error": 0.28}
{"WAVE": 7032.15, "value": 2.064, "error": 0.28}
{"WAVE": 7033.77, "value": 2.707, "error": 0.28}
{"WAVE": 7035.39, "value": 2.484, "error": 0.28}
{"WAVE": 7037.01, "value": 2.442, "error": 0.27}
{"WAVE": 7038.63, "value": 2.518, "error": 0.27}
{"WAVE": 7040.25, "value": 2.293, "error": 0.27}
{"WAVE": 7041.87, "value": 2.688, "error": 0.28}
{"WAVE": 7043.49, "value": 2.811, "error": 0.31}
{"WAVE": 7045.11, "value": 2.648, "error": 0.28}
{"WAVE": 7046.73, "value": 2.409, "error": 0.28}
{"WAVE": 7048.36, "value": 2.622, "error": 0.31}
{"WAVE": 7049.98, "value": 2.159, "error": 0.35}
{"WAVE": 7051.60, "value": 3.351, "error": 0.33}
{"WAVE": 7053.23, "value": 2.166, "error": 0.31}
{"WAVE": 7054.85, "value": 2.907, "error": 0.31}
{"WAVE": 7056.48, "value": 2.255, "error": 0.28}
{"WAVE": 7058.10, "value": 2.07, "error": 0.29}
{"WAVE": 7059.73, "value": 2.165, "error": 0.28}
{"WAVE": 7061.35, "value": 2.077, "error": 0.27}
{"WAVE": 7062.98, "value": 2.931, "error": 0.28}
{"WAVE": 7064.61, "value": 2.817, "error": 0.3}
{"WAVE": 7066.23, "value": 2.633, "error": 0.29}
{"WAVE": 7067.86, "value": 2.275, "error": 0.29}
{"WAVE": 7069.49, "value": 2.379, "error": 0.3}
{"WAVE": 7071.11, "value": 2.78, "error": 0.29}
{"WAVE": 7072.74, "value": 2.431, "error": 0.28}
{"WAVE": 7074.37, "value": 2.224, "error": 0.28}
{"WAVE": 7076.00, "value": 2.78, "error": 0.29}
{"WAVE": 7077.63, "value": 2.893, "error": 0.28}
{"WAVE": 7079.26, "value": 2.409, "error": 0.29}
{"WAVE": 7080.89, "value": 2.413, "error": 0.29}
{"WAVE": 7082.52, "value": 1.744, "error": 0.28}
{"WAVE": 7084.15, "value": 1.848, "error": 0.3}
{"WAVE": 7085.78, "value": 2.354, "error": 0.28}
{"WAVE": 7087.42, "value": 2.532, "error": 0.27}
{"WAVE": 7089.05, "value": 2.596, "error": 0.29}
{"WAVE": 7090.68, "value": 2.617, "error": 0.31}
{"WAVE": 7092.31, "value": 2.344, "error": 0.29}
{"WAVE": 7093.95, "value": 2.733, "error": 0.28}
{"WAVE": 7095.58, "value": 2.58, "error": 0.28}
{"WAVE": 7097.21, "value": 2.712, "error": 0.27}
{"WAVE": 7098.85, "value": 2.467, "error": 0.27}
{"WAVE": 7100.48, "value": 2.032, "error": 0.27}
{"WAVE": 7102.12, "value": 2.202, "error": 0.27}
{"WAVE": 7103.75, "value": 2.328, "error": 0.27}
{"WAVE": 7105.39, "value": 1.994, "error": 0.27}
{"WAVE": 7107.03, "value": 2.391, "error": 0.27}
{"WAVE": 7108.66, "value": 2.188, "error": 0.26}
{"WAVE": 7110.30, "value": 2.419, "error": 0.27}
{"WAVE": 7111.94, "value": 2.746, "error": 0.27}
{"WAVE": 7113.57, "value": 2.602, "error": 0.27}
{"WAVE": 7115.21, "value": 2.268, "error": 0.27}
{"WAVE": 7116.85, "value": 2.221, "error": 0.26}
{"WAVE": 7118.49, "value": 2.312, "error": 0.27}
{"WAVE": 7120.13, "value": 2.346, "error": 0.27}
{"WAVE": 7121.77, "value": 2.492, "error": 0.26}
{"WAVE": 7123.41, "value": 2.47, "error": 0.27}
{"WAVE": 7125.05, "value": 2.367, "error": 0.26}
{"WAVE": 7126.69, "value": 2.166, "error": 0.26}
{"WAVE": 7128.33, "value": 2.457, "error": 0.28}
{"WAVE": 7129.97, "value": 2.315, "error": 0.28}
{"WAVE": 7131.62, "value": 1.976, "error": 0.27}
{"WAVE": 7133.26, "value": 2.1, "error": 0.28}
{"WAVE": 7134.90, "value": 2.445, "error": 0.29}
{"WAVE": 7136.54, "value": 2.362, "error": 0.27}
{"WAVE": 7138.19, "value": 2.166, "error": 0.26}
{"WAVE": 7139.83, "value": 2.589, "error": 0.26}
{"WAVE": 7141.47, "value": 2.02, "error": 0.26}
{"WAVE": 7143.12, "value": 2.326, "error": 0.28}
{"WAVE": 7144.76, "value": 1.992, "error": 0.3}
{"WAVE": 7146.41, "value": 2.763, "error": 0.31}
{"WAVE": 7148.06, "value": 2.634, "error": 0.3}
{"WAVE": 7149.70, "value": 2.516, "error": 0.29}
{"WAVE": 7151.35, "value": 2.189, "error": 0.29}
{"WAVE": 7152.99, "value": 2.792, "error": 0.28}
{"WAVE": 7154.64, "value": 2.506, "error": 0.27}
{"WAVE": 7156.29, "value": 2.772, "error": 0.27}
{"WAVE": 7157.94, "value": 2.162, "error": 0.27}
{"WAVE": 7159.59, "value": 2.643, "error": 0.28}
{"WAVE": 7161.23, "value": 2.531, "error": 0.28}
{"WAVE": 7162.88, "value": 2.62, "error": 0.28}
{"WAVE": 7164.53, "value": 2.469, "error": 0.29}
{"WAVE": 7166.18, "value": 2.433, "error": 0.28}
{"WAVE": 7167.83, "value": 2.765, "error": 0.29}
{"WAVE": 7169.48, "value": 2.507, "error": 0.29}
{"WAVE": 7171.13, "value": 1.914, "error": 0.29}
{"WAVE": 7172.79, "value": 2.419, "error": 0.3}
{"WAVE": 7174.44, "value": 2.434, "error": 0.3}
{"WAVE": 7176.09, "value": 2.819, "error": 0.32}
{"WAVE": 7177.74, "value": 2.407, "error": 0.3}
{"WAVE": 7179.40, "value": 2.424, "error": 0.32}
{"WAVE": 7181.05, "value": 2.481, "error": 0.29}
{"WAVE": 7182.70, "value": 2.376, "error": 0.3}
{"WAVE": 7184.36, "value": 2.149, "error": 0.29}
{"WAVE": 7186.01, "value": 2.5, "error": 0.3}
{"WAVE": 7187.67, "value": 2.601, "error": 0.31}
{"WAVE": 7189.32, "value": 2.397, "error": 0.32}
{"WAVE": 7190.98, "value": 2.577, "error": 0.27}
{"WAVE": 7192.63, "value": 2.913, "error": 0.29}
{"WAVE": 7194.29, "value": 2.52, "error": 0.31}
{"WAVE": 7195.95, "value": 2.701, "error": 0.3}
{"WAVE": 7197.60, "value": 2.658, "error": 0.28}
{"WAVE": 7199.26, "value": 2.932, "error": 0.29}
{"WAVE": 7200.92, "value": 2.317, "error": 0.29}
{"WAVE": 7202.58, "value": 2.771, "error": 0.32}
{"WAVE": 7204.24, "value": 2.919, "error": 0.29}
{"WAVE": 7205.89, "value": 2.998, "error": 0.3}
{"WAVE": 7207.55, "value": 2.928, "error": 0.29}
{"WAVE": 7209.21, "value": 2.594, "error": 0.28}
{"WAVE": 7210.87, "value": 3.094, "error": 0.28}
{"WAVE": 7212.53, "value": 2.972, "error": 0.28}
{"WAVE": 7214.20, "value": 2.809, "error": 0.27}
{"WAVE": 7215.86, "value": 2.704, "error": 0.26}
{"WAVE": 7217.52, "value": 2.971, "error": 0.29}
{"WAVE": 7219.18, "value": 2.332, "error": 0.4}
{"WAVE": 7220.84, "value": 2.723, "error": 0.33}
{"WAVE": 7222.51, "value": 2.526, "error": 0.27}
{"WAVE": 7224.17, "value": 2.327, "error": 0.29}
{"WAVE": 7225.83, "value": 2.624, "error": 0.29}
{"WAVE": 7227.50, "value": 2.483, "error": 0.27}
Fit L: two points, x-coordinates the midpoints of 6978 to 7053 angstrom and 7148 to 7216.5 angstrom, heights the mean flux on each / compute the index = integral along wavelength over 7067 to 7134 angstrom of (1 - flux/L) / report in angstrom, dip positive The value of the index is 4.5 angstrom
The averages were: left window 2.51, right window 2.59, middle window 2.38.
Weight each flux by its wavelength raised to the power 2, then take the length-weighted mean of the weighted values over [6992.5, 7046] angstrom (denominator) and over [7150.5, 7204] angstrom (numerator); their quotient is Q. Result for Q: 1.06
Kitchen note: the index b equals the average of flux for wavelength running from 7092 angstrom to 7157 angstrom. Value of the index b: 2.38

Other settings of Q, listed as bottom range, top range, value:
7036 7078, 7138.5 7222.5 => 1.05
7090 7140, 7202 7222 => 1.22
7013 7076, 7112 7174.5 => 0.99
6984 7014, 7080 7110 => 0.96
